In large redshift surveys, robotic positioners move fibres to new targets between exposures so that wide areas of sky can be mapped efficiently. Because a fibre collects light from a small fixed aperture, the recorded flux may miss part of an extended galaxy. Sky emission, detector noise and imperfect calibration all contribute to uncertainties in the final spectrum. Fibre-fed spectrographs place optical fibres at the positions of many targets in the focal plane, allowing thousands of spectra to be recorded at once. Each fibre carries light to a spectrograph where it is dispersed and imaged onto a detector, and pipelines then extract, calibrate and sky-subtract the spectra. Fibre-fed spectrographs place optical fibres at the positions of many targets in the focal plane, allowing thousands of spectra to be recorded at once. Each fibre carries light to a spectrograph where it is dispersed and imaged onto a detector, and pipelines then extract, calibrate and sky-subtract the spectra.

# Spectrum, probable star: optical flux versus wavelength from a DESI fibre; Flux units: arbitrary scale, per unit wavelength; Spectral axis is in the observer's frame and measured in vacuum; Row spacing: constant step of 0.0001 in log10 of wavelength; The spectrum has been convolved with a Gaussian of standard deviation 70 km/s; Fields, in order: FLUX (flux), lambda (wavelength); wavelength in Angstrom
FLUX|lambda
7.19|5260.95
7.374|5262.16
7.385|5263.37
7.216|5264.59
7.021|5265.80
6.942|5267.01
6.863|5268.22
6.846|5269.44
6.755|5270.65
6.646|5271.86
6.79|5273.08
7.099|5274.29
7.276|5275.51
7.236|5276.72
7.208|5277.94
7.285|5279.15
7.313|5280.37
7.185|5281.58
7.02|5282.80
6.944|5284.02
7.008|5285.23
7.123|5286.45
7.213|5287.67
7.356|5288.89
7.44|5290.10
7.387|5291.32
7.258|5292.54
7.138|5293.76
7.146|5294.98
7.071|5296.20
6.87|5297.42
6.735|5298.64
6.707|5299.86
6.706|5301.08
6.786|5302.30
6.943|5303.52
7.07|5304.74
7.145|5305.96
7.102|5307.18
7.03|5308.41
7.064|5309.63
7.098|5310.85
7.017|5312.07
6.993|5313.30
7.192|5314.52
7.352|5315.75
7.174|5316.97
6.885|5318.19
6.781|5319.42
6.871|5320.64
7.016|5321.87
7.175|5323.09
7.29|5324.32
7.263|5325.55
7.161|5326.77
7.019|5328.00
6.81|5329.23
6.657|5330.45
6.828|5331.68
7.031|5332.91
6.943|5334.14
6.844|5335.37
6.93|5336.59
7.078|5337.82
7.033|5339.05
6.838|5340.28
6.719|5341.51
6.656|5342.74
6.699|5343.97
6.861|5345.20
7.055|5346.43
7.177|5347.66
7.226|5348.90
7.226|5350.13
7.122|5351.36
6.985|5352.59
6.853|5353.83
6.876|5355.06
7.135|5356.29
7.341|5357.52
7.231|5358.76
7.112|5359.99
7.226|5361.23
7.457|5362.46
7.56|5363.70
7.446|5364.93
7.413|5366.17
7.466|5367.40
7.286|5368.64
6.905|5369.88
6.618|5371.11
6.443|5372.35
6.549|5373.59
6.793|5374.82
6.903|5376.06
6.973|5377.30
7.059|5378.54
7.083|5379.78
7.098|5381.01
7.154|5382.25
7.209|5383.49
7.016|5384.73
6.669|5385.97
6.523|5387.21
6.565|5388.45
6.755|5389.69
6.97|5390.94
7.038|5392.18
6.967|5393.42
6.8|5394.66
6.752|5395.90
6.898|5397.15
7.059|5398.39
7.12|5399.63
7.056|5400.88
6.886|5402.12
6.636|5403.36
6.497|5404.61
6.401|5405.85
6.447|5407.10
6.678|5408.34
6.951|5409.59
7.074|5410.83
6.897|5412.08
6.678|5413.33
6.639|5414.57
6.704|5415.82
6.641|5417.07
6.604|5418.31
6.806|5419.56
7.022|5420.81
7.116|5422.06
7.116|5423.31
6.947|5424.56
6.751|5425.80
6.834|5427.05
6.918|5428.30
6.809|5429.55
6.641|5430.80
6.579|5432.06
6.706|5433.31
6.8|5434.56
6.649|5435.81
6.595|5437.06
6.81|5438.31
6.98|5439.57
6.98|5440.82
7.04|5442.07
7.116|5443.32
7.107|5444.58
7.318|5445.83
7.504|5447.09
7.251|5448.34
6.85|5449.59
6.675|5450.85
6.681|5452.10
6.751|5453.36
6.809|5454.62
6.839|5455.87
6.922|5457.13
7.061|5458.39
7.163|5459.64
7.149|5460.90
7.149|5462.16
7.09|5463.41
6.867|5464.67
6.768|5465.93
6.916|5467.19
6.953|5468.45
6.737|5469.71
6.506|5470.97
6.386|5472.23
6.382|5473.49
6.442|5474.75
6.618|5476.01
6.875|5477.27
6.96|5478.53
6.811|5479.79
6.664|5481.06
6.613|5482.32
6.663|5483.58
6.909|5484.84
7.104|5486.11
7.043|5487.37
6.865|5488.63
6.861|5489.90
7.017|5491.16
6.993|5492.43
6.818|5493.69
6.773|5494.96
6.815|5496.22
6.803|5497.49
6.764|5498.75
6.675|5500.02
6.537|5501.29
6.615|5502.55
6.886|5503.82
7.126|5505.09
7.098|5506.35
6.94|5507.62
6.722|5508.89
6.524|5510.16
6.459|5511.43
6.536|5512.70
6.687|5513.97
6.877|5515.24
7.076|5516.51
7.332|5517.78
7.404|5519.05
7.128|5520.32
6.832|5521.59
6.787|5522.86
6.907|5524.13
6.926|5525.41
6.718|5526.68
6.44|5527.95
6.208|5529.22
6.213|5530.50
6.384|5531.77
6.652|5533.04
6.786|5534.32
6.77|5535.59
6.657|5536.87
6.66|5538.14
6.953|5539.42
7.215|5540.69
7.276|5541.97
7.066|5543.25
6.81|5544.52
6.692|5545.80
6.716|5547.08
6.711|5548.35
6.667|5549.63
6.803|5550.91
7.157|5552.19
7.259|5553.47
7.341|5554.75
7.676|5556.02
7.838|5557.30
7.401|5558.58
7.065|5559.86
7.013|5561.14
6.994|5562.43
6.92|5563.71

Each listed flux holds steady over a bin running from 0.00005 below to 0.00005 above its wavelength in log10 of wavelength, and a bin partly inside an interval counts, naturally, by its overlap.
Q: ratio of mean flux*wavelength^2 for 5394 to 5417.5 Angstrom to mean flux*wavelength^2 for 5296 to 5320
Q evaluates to 1.0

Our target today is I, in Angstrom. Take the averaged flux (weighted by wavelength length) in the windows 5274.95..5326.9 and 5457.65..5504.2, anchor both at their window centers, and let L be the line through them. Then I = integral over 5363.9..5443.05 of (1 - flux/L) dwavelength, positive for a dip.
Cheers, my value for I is 0.8 Angstrom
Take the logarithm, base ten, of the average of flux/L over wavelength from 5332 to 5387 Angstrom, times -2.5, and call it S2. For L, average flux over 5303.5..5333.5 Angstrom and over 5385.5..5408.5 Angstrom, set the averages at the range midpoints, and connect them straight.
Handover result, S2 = -0.02 mag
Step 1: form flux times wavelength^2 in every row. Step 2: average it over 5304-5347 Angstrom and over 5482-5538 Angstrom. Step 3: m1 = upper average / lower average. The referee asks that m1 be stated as 1.0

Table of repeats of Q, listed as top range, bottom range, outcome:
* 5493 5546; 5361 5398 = 1.03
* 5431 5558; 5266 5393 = 1.04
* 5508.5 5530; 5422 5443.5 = 1.02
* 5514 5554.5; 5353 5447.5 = 1.04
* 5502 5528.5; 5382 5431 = 1.05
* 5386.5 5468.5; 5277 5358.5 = 1.02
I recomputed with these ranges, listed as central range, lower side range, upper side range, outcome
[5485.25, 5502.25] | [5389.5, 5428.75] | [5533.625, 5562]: 0.2 Angstrom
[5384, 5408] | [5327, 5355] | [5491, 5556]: 0.4 Angstrom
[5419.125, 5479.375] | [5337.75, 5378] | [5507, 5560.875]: 0.7 Angstrom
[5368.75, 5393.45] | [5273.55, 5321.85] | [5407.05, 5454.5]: 0.3 Angstrom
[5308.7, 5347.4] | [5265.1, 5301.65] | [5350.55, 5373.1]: 0.6 Angstrom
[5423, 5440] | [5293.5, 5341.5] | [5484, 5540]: 0.2 Angstrom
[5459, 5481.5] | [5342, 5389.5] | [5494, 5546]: 0.2 Angstrom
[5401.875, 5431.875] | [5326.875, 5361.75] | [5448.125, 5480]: 0.5 Angstrom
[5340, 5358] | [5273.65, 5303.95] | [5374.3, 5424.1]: 0.0 Angstrom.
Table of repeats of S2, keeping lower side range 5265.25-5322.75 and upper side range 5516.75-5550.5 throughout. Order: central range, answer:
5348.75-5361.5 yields -0.02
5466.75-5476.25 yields 0.04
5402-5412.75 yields 0.04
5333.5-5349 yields 0.01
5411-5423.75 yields 0.02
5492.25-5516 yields 0.01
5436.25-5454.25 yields -0.01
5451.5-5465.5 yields -0.01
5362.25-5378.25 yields -0.01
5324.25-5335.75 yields 0.01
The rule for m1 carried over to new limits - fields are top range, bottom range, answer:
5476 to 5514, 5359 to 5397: 1.02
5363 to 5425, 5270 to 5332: 1.01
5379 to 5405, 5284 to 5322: 1.01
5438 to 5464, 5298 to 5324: 1.06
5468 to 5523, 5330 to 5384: 1.02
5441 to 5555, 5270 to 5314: 1.05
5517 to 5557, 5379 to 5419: 1.06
